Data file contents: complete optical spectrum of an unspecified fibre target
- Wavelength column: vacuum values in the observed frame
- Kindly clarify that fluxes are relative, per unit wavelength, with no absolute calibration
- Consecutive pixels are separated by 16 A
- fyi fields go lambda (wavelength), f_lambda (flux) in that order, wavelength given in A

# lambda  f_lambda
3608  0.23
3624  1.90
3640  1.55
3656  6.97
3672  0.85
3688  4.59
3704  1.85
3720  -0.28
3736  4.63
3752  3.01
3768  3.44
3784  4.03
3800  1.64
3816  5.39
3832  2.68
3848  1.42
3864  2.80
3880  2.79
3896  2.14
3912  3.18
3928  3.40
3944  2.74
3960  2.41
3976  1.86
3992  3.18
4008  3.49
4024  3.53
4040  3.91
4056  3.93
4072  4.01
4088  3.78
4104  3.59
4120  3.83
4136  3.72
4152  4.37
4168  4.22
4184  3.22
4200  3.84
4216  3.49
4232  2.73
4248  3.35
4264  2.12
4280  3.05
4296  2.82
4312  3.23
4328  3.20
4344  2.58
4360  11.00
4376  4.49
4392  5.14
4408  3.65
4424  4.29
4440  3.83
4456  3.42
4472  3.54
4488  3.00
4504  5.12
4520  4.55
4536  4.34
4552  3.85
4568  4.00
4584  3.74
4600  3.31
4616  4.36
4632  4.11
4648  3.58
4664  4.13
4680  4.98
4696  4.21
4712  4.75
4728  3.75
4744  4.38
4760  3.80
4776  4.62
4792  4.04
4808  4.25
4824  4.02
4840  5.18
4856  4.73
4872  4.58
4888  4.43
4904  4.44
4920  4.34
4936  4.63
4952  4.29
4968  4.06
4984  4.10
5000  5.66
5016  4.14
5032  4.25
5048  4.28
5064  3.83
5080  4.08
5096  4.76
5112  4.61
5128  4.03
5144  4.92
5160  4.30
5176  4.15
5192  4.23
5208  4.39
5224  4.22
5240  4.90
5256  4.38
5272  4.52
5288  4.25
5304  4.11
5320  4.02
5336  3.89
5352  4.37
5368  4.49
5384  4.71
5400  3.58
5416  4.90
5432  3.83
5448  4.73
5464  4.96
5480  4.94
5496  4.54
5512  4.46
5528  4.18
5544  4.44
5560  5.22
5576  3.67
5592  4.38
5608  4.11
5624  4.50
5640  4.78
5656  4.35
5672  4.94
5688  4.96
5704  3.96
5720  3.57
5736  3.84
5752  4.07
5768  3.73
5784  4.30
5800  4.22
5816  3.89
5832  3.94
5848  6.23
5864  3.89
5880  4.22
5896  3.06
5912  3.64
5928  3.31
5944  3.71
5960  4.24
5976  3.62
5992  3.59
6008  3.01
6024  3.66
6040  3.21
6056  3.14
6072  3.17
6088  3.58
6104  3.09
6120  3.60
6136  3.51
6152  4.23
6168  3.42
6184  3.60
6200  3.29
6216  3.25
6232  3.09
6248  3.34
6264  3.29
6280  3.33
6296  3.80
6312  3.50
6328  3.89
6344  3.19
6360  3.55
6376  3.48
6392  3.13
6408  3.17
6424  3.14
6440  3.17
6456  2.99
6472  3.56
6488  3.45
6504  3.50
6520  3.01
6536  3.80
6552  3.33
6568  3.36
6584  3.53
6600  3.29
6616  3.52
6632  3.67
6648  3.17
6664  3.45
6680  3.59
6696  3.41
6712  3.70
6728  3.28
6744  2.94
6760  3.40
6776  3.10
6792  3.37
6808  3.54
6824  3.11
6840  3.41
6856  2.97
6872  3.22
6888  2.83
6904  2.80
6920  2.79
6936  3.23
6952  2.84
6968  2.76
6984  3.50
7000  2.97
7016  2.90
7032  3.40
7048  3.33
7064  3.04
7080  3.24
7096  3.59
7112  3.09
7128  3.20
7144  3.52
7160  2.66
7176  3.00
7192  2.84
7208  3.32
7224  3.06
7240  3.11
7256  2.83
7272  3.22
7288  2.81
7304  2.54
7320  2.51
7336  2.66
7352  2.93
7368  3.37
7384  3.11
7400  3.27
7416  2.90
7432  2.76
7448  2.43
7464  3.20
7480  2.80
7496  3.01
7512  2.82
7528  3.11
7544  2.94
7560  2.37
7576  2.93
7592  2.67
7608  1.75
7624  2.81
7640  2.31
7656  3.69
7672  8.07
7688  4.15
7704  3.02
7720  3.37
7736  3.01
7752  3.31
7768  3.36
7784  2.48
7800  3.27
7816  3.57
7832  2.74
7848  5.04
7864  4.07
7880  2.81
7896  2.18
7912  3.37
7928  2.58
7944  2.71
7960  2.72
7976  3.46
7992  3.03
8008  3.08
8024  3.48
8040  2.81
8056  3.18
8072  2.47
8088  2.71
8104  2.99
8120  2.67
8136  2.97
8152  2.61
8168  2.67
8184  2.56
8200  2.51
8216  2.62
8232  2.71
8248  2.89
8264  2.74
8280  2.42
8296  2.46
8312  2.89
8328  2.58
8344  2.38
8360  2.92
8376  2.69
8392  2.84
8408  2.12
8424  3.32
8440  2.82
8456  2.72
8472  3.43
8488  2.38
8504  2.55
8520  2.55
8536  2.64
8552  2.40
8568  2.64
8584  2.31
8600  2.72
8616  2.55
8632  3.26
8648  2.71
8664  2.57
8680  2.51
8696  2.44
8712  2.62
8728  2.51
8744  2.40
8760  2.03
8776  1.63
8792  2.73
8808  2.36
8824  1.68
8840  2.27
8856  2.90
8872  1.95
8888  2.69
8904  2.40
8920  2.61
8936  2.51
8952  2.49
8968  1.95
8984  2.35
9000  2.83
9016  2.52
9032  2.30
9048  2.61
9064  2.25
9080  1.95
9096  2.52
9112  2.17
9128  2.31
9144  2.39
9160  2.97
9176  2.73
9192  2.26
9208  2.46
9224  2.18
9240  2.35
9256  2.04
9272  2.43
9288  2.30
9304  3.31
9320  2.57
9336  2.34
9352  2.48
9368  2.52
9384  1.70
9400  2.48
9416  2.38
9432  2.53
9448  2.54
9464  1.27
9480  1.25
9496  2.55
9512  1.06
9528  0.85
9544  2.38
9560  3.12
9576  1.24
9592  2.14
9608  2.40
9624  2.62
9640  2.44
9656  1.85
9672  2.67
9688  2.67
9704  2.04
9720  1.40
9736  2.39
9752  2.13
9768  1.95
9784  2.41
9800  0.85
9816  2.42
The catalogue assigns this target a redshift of 0.168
